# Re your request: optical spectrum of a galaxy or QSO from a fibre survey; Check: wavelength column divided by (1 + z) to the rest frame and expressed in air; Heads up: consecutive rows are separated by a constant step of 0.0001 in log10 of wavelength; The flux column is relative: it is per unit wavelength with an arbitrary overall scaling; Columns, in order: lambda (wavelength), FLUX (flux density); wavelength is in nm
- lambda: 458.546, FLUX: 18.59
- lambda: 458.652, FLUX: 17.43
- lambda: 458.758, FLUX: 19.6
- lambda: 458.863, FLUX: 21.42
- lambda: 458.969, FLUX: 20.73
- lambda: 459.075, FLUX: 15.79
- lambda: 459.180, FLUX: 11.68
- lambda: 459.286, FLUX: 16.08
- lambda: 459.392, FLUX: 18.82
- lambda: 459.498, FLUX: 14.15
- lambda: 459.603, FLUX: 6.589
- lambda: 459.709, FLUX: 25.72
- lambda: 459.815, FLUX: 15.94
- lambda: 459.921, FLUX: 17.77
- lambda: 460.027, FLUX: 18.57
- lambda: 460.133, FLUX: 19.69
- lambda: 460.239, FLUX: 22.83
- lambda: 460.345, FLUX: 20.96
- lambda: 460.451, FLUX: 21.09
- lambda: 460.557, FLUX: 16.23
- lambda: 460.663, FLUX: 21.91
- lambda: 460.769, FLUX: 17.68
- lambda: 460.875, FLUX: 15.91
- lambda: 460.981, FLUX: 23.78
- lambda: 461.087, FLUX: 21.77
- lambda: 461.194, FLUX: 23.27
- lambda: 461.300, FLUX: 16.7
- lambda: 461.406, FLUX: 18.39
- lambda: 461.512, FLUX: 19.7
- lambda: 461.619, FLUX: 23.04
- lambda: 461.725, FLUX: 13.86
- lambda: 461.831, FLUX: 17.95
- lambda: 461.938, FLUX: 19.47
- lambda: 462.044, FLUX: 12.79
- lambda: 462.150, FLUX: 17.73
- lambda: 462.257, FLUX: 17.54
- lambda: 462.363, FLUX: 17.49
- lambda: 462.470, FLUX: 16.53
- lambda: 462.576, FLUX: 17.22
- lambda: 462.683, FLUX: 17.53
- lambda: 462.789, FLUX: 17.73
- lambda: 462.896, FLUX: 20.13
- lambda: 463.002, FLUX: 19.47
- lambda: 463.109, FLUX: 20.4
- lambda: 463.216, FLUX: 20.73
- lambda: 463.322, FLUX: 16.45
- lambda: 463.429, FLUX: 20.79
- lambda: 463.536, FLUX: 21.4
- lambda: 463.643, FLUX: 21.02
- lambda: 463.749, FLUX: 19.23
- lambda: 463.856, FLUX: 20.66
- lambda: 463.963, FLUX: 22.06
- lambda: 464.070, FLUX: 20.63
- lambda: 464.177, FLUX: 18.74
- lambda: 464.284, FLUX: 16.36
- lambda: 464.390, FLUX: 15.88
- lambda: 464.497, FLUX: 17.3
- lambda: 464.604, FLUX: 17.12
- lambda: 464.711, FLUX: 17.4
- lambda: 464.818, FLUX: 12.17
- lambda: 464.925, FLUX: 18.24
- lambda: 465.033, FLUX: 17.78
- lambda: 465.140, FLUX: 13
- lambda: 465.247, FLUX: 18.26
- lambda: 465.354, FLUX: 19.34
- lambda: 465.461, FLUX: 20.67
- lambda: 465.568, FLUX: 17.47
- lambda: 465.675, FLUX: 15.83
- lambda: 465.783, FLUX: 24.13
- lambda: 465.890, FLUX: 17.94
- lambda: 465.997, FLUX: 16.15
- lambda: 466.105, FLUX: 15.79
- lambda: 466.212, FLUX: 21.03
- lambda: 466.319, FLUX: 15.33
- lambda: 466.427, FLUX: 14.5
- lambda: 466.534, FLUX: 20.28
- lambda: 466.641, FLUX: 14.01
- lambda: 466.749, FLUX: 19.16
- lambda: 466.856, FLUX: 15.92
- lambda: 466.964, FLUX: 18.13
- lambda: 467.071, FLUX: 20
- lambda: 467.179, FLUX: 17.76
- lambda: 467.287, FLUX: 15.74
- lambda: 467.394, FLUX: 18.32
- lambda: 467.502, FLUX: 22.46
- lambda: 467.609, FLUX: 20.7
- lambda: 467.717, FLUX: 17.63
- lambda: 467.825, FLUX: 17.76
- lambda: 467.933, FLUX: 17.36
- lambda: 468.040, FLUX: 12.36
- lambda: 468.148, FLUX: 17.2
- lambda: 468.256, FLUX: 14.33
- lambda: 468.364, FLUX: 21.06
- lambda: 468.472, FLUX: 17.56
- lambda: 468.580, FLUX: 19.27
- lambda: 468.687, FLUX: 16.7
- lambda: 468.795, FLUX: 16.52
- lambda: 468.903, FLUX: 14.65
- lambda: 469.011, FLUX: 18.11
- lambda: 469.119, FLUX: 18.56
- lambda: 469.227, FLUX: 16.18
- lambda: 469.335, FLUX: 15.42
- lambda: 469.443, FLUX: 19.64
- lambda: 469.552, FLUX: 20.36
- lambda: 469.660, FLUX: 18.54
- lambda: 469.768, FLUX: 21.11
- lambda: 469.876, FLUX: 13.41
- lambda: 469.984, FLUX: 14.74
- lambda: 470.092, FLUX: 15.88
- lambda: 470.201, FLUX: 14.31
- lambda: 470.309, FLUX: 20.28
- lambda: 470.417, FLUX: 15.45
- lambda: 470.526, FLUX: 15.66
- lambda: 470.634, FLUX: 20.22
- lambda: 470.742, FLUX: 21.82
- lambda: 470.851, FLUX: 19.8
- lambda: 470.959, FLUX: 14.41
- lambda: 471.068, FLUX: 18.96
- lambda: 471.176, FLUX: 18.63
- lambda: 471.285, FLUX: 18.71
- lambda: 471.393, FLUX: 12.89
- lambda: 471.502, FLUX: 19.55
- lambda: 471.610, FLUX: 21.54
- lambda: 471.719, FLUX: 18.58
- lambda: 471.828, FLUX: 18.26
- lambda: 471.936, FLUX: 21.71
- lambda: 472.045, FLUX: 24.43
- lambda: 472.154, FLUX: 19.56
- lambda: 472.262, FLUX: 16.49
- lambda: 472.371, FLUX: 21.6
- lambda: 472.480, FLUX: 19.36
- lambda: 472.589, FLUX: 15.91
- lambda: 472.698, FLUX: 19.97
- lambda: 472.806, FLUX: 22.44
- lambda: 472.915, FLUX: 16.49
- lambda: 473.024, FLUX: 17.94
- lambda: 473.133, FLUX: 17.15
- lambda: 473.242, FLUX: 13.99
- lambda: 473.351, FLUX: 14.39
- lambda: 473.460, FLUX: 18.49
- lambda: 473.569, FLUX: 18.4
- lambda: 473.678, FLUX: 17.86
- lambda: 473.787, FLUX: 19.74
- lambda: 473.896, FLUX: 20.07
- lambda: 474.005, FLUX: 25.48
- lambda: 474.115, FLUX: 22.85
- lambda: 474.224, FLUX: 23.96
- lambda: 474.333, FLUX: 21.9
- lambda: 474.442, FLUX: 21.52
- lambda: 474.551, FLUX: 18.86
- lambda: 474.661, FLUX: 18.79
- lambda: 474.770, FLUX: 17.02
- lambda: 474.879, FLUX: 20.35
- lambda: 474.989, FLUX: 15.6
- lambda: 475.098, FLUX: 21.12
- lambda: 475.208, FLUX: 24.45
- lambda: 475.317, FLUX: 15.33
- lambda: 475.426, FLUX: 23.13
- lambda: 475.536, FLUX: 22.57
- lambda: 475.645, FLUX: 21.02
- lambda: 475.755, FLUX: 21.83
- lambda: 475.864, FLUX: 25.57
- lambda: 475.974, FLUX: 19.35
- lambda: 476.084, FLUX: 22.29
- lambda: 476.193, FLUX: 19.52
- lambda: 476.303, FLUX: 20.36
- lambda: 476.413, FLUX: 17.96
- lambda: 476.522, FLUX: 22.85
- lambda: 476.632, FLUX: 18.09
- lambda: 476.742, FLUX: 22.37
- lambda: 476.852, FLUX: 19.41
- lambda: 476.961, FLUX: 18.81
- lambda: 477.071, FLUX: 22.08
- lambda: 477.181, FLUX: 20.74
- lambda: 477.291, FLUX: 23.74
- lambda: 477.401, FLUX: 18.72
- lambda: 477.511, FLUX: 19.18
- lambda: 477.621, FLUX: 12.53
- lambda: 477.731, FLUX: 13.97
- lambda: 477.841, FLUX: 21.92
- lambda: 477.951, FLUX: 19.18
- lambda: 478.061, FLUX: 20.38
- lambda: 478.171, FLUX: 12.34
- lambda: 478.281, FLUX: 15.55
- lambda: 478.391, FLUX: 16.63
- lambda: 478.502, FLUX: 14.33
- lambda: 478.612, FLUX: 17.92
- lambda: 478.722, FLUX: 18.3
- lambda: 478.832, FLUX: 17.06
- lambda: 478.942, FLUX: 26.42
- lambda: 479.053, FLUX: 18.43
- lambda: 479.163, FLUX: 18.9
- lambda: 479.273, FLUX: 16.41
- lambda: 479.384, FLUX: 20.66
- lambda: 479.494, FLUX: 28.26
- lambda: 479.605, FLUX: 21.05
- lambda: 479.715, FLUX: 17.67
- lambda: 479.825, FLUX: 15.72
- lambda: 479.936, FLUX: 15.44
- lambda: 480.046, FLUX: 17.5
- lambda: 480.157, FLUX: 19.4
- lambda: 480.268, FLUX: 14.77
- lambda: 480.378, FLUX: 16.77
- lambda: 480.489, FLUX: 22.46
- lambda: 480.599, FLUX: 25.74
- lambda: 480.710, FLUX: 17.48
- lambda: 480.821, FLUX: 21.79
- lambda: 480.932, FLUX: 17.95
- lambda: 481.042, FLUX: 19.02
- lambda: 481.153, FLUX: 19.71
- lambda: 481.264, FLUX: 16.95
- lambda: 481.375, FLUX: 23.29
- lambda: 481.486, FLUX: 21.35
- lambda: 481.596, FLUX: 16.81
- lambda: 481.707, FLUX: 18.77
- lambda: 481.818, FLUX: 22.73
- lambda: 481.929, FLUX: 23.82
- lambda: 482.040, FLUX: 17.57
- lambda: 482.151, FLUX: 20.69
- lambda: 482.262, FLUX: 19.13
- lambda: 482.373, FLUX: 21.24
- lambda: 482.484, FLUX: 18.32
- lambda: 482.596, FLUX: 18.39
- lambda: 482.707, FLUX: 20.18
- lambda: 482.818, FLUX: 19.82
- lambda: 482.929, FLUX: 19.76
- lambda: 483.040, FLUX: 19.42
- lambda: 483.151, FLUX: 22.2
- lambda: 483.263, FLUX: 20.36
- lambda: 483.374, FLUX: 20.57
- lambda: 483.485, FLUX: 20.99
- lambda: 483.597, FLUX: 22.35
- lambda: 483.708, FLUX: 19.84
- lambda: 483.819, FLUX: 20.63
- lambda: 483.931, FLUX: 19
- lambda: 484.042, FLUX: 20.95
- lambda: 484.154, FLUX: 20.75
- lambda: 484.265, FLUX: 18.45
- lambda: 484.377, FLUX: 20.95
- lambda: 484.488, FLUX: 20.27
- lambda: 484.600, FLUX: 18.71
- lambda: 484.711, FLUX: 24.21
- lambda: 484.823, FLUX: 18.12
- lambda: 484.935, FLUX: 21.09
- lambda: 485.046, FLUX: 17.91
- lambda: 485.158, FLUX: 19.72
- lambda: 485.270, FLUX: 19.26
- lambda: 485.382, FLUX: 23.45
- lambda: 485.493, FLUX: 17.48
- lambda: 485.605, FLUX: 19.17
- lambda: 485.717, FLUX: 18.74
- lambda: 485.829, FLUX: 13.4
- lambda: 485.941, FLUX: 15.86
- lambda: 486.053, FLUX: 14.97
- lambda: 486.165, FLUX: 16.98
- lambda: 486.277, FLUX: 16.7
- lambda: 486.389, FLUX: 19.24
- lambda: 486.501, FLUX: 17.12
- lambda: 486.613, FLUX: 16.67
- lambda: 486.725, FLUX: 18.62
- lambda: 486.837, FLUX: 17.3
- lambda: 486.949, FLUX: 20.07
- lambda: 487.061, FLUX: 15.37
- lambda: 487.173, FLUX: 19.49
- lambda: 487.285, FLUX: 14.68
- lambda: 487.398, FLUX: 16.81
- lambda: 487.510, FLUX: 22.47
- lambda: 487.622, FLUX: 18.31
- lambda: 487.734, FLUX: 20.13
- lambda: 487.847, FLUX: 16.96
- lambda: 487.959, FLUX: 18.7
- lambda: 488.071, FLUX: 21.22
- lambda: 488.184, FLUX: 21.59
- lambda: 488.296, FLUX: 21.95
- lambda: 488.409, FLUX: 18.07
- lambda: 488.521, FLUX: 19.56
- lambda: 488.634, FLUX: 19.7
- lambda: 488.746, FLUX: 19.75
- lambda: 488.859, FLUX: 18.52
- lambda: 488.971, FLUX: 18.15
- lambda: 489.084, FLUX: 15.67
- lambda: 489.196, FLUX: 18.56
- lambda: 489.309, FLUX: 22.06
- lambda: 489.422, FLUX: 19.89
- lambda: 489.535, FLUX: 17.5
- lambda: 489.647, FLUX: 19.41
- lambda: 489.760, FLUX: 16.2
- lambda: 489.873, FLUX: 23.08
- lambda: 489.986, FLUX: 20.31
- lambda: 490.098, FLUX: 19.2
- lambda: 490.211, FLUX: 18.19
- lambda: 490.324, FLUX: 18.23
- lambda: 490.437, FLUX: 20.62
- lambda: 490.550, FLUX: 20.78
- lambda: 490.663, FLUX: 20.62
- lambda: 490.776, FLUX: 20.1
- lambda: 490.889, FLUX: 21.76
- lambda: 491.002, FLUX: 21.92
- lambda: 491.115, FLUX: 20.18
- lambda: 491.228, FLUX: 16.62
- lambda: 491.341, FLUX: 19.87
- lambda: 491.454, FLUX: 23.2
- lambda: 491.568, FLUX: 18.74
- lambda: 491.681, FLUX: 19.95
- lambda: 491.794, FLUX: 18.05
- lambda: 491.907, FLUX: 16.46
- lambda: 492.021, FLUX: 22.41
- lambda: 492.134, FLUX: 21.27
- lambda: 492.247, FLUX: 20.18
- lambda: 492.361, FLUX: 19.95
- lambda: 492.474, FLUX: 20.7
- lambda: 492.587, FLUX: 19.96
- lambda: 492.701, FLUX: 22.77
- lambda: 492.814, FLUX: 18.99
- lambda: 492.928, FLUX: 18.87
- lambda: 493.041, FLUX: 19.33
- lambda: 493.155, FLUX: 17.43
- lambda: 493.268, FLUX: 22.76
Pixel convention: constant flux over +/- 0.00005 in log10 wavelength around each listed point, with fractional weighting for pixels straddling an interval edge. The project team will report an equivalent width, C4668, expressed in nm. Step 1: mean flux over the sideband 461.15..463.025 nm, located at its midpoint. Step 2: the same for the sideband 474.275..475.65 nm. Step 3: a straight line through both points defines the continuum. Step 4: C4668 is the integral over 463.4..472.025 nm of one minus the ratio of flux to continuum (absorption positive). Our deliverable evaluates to 0.47 nm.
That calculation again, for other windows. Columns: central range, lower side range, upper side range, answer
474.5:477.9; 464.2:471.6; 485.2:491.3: -0.36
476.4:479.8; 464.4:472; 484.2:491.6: -0.13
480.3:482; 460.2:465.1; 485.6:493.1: -0.11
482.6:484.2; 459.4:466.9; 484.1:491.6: -0.12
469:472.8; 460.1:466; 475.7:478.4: 0.15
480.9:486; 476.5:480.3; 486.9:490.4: -0.24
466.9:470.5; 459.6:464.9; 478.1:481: 0.24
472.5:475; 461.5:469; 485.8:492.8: -0.11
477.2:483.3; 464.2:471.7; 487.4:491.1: -0.13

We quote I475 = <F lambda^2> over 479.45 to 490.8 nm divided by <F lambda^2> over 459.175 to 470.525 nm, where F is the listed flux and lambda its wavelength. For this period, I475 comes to 1.17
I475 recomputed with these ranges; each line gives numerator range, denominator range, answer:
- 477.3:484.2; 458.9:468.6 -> 1.14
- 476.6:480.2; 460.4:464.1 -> 1.05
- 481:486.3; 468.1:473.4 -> 1.15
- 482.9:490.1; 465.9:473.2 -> 1.15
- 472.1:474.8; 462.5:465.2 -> 1.09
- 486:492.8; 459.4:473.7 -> 1.17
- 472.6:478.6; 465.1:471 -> 1.14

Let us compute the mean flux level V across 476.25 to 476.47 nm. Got 19.2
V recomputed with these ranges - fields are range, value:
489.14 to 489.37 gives 20.3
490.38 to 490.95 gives 20.8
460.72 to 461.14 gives 19.8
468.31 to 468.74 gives 18.7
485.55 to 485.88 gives 17.1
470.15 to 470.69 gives 17.2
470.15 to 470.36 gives 17.3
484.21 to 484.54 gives 19.9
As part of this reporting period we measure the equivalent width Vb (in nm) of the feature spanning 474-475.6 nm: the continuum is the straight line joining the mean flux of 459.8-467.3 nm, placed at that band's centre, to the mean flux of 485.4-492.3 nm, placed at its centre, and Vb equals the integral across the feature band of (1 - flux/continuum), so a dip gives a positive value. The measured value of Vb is -0.18 nm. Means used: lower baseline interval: 18.4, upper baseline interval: 19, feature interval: 20.7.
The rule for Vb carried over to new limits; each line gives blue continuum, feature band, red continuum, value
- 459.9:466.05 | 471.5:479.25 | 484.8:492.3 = -0.27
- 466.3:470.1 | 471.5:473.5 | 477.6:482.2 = -0.09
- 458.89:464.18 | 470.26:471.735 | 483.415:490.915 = 0.04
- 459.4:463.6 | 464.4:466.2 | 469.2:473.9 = 0.10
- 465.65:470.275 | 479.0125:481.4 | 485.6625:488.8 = -0.18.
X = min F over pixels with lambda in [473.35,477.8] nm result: 12.53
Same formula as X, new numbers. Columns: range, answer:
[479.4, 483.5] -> 14.77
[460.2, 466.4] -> 12.17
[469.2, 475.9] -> 12.89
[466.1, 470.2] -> 12.36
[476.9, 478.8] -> 12.34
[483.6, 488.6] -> 13.4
